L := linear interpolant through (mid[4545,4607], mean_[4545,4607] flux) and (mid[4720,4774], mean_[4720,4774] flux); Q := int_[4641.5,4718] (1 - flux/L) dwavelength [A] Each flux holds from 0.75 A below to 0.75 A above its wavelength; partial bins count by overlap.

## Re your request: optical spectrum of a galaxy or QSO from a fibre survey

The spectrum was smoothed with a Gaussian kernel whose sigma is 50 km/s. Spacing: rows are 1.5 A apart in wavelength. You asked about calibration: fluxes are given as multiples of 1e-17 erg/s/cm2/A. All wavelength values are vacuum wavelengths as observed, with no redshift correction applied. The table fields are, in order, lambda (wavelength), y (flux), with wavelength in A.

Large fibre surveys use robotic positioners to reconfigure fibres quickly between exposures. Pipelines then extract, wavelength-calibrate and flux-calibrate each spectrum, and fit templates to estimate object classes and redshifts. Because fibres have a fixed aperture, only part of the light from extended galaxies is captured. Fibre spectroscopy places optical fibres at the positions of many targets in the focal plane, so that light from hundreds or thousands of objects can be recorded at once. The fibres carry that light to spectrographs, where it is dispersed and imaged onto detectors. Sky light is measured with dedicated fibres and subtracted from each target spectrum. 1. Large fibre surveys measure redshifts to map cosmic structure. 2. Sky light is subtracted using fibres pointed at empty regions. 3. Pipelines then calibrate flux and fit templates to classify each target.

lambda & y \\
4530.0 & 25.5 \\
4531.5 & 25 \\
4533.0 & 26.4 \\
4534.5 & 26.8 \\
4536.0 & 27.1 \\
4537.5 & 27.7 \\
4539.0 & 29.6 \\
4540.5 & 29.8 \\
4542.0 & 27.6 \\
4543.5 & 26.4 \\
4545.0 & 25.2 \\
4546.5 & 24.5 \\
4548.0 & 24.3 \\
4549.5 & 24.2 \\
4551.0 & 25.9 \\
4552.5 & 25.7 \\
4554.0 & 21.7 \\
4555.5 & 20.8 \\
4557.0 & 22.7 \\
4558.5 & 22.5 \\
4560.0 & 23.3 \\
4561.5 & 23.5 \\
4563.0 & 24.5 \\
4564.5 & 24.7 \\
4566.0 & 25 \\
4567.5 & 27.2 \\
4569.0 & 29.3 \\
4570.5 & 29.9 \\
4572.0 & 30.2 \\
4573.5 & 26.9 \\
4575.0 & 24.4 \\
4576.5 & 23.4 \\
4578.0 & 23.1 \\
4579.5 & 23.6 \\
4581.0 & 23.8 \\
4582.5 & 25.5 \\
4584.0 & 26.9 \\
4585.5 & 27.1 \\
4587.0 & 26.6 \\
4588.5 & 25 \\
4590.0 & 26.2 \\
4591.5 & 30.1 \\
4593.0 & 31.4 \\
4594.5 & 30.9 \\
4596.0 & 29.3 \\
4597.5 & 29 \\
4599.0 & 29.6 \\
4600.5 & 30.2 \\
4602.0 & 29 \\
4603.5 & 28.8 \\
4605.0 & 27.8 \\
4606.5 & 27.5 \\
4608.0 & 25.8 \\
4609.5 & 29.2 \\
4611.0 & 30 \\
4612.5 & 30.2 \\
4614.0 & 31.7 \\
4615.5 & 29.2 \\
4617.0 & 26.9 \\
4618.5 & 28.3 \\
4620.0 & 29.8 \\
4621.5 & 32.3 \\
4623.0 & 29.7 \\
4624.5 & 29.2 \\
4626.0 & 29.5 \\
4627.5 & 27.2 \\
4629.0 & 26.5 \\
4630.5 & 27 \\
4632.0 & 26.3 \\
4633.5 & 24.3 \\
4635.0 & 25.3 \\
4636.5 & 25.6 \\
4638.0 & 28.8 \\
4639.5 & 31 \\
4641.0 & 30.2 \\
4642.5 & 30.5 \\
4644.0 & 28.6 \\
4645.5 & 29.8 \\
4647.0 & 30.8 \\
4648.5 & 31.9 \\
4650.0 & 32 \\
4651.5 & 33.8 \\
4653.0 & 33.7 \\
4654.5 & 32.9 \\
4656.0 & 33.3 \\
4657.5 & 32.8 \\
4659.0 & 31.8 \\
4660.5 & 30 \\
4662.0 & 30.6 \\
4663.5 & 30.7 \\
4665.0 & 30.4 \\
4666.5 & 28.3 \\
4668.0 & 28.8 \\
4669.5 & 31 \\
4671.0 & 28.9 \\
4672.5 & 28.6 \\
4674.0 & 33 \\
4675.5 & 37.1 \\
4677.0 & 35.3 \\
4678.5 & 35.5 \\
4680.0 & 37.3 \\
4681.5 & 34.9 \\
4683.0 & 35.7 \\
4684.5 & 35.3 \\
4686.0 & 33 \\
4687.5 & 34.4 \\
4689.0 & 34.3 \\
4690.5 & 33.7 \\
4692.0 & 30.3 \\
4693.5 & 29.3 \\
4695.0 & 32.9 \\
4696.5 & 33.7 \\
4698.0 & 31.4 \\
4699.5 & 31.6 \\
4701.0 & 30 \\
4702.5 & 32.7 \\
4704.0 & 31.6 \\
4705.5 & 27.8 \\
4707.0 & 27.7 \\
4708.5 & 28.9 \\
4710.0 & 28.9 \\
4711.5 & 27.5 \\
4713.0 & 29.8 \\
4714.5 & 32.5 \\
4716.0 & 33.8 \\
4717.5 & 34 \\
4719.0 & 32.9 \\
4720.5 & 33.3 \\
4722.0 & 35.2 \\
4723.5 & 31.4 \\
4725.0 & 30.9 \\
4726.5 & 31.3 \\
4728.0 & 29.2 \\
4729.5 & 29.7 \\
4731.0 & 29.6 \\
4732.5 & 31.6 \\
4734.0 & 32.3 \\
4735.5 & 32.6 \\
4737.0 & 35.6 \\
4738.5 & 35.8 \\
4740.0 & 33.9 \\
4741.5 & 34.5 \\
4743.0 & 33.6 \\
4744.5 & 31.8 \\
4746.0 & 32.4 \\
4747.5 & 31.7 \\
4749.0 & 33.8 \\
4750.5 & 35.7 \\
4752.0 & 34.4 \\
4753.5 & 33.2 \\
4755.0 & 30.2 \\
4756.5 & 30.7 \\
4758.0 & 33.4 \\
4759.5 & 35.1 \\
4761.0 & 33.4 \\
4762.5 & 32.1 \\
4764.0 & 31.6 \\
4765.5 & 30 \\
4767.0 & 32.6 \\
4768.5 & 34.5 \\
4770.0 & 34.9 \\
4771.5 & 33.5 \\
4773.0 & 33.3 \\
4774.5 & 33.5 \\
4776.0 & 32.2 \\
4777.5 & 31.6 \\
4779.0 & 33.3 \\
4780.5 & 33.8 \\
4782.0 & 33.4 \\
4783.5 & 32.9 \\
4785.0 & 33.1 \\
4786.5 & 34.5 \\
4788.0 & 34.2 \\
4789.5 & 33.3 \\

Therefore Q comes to -4.2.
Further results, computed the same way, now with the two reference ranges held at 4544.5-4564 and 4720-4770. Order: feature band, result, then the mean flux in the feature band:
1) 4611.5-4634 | -1.39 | 28.6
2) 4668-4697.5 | -3.46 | 33.2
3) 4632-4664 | -2.44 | 30.3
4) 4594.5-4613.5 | -2.12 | 29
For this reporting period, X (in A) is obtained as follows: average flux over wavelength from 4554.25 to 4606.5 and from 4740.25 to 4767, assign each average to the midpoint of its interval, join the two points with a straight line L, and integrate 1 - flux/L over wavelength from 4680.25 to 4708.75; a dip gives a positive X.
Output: -1.5 A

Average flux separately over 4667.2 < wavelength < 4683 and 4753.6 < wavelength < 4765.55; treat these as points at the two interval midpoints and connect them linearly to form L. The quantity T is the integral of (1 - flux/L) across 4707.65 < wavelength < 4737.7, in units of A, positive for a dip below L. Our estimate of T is 1.02 A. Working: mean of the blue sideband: 33.2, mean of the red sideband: 32.2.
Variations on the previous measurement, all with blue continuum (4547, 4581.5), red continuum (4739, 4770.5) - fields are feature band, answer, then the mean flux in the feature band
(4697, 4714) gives 0.5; 29.9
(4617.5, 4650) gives -1.1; 28.8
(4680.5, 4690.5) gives -1.5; 34.6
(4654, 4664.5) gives -1.0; 31.7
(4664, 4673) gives 0.0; 29.4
